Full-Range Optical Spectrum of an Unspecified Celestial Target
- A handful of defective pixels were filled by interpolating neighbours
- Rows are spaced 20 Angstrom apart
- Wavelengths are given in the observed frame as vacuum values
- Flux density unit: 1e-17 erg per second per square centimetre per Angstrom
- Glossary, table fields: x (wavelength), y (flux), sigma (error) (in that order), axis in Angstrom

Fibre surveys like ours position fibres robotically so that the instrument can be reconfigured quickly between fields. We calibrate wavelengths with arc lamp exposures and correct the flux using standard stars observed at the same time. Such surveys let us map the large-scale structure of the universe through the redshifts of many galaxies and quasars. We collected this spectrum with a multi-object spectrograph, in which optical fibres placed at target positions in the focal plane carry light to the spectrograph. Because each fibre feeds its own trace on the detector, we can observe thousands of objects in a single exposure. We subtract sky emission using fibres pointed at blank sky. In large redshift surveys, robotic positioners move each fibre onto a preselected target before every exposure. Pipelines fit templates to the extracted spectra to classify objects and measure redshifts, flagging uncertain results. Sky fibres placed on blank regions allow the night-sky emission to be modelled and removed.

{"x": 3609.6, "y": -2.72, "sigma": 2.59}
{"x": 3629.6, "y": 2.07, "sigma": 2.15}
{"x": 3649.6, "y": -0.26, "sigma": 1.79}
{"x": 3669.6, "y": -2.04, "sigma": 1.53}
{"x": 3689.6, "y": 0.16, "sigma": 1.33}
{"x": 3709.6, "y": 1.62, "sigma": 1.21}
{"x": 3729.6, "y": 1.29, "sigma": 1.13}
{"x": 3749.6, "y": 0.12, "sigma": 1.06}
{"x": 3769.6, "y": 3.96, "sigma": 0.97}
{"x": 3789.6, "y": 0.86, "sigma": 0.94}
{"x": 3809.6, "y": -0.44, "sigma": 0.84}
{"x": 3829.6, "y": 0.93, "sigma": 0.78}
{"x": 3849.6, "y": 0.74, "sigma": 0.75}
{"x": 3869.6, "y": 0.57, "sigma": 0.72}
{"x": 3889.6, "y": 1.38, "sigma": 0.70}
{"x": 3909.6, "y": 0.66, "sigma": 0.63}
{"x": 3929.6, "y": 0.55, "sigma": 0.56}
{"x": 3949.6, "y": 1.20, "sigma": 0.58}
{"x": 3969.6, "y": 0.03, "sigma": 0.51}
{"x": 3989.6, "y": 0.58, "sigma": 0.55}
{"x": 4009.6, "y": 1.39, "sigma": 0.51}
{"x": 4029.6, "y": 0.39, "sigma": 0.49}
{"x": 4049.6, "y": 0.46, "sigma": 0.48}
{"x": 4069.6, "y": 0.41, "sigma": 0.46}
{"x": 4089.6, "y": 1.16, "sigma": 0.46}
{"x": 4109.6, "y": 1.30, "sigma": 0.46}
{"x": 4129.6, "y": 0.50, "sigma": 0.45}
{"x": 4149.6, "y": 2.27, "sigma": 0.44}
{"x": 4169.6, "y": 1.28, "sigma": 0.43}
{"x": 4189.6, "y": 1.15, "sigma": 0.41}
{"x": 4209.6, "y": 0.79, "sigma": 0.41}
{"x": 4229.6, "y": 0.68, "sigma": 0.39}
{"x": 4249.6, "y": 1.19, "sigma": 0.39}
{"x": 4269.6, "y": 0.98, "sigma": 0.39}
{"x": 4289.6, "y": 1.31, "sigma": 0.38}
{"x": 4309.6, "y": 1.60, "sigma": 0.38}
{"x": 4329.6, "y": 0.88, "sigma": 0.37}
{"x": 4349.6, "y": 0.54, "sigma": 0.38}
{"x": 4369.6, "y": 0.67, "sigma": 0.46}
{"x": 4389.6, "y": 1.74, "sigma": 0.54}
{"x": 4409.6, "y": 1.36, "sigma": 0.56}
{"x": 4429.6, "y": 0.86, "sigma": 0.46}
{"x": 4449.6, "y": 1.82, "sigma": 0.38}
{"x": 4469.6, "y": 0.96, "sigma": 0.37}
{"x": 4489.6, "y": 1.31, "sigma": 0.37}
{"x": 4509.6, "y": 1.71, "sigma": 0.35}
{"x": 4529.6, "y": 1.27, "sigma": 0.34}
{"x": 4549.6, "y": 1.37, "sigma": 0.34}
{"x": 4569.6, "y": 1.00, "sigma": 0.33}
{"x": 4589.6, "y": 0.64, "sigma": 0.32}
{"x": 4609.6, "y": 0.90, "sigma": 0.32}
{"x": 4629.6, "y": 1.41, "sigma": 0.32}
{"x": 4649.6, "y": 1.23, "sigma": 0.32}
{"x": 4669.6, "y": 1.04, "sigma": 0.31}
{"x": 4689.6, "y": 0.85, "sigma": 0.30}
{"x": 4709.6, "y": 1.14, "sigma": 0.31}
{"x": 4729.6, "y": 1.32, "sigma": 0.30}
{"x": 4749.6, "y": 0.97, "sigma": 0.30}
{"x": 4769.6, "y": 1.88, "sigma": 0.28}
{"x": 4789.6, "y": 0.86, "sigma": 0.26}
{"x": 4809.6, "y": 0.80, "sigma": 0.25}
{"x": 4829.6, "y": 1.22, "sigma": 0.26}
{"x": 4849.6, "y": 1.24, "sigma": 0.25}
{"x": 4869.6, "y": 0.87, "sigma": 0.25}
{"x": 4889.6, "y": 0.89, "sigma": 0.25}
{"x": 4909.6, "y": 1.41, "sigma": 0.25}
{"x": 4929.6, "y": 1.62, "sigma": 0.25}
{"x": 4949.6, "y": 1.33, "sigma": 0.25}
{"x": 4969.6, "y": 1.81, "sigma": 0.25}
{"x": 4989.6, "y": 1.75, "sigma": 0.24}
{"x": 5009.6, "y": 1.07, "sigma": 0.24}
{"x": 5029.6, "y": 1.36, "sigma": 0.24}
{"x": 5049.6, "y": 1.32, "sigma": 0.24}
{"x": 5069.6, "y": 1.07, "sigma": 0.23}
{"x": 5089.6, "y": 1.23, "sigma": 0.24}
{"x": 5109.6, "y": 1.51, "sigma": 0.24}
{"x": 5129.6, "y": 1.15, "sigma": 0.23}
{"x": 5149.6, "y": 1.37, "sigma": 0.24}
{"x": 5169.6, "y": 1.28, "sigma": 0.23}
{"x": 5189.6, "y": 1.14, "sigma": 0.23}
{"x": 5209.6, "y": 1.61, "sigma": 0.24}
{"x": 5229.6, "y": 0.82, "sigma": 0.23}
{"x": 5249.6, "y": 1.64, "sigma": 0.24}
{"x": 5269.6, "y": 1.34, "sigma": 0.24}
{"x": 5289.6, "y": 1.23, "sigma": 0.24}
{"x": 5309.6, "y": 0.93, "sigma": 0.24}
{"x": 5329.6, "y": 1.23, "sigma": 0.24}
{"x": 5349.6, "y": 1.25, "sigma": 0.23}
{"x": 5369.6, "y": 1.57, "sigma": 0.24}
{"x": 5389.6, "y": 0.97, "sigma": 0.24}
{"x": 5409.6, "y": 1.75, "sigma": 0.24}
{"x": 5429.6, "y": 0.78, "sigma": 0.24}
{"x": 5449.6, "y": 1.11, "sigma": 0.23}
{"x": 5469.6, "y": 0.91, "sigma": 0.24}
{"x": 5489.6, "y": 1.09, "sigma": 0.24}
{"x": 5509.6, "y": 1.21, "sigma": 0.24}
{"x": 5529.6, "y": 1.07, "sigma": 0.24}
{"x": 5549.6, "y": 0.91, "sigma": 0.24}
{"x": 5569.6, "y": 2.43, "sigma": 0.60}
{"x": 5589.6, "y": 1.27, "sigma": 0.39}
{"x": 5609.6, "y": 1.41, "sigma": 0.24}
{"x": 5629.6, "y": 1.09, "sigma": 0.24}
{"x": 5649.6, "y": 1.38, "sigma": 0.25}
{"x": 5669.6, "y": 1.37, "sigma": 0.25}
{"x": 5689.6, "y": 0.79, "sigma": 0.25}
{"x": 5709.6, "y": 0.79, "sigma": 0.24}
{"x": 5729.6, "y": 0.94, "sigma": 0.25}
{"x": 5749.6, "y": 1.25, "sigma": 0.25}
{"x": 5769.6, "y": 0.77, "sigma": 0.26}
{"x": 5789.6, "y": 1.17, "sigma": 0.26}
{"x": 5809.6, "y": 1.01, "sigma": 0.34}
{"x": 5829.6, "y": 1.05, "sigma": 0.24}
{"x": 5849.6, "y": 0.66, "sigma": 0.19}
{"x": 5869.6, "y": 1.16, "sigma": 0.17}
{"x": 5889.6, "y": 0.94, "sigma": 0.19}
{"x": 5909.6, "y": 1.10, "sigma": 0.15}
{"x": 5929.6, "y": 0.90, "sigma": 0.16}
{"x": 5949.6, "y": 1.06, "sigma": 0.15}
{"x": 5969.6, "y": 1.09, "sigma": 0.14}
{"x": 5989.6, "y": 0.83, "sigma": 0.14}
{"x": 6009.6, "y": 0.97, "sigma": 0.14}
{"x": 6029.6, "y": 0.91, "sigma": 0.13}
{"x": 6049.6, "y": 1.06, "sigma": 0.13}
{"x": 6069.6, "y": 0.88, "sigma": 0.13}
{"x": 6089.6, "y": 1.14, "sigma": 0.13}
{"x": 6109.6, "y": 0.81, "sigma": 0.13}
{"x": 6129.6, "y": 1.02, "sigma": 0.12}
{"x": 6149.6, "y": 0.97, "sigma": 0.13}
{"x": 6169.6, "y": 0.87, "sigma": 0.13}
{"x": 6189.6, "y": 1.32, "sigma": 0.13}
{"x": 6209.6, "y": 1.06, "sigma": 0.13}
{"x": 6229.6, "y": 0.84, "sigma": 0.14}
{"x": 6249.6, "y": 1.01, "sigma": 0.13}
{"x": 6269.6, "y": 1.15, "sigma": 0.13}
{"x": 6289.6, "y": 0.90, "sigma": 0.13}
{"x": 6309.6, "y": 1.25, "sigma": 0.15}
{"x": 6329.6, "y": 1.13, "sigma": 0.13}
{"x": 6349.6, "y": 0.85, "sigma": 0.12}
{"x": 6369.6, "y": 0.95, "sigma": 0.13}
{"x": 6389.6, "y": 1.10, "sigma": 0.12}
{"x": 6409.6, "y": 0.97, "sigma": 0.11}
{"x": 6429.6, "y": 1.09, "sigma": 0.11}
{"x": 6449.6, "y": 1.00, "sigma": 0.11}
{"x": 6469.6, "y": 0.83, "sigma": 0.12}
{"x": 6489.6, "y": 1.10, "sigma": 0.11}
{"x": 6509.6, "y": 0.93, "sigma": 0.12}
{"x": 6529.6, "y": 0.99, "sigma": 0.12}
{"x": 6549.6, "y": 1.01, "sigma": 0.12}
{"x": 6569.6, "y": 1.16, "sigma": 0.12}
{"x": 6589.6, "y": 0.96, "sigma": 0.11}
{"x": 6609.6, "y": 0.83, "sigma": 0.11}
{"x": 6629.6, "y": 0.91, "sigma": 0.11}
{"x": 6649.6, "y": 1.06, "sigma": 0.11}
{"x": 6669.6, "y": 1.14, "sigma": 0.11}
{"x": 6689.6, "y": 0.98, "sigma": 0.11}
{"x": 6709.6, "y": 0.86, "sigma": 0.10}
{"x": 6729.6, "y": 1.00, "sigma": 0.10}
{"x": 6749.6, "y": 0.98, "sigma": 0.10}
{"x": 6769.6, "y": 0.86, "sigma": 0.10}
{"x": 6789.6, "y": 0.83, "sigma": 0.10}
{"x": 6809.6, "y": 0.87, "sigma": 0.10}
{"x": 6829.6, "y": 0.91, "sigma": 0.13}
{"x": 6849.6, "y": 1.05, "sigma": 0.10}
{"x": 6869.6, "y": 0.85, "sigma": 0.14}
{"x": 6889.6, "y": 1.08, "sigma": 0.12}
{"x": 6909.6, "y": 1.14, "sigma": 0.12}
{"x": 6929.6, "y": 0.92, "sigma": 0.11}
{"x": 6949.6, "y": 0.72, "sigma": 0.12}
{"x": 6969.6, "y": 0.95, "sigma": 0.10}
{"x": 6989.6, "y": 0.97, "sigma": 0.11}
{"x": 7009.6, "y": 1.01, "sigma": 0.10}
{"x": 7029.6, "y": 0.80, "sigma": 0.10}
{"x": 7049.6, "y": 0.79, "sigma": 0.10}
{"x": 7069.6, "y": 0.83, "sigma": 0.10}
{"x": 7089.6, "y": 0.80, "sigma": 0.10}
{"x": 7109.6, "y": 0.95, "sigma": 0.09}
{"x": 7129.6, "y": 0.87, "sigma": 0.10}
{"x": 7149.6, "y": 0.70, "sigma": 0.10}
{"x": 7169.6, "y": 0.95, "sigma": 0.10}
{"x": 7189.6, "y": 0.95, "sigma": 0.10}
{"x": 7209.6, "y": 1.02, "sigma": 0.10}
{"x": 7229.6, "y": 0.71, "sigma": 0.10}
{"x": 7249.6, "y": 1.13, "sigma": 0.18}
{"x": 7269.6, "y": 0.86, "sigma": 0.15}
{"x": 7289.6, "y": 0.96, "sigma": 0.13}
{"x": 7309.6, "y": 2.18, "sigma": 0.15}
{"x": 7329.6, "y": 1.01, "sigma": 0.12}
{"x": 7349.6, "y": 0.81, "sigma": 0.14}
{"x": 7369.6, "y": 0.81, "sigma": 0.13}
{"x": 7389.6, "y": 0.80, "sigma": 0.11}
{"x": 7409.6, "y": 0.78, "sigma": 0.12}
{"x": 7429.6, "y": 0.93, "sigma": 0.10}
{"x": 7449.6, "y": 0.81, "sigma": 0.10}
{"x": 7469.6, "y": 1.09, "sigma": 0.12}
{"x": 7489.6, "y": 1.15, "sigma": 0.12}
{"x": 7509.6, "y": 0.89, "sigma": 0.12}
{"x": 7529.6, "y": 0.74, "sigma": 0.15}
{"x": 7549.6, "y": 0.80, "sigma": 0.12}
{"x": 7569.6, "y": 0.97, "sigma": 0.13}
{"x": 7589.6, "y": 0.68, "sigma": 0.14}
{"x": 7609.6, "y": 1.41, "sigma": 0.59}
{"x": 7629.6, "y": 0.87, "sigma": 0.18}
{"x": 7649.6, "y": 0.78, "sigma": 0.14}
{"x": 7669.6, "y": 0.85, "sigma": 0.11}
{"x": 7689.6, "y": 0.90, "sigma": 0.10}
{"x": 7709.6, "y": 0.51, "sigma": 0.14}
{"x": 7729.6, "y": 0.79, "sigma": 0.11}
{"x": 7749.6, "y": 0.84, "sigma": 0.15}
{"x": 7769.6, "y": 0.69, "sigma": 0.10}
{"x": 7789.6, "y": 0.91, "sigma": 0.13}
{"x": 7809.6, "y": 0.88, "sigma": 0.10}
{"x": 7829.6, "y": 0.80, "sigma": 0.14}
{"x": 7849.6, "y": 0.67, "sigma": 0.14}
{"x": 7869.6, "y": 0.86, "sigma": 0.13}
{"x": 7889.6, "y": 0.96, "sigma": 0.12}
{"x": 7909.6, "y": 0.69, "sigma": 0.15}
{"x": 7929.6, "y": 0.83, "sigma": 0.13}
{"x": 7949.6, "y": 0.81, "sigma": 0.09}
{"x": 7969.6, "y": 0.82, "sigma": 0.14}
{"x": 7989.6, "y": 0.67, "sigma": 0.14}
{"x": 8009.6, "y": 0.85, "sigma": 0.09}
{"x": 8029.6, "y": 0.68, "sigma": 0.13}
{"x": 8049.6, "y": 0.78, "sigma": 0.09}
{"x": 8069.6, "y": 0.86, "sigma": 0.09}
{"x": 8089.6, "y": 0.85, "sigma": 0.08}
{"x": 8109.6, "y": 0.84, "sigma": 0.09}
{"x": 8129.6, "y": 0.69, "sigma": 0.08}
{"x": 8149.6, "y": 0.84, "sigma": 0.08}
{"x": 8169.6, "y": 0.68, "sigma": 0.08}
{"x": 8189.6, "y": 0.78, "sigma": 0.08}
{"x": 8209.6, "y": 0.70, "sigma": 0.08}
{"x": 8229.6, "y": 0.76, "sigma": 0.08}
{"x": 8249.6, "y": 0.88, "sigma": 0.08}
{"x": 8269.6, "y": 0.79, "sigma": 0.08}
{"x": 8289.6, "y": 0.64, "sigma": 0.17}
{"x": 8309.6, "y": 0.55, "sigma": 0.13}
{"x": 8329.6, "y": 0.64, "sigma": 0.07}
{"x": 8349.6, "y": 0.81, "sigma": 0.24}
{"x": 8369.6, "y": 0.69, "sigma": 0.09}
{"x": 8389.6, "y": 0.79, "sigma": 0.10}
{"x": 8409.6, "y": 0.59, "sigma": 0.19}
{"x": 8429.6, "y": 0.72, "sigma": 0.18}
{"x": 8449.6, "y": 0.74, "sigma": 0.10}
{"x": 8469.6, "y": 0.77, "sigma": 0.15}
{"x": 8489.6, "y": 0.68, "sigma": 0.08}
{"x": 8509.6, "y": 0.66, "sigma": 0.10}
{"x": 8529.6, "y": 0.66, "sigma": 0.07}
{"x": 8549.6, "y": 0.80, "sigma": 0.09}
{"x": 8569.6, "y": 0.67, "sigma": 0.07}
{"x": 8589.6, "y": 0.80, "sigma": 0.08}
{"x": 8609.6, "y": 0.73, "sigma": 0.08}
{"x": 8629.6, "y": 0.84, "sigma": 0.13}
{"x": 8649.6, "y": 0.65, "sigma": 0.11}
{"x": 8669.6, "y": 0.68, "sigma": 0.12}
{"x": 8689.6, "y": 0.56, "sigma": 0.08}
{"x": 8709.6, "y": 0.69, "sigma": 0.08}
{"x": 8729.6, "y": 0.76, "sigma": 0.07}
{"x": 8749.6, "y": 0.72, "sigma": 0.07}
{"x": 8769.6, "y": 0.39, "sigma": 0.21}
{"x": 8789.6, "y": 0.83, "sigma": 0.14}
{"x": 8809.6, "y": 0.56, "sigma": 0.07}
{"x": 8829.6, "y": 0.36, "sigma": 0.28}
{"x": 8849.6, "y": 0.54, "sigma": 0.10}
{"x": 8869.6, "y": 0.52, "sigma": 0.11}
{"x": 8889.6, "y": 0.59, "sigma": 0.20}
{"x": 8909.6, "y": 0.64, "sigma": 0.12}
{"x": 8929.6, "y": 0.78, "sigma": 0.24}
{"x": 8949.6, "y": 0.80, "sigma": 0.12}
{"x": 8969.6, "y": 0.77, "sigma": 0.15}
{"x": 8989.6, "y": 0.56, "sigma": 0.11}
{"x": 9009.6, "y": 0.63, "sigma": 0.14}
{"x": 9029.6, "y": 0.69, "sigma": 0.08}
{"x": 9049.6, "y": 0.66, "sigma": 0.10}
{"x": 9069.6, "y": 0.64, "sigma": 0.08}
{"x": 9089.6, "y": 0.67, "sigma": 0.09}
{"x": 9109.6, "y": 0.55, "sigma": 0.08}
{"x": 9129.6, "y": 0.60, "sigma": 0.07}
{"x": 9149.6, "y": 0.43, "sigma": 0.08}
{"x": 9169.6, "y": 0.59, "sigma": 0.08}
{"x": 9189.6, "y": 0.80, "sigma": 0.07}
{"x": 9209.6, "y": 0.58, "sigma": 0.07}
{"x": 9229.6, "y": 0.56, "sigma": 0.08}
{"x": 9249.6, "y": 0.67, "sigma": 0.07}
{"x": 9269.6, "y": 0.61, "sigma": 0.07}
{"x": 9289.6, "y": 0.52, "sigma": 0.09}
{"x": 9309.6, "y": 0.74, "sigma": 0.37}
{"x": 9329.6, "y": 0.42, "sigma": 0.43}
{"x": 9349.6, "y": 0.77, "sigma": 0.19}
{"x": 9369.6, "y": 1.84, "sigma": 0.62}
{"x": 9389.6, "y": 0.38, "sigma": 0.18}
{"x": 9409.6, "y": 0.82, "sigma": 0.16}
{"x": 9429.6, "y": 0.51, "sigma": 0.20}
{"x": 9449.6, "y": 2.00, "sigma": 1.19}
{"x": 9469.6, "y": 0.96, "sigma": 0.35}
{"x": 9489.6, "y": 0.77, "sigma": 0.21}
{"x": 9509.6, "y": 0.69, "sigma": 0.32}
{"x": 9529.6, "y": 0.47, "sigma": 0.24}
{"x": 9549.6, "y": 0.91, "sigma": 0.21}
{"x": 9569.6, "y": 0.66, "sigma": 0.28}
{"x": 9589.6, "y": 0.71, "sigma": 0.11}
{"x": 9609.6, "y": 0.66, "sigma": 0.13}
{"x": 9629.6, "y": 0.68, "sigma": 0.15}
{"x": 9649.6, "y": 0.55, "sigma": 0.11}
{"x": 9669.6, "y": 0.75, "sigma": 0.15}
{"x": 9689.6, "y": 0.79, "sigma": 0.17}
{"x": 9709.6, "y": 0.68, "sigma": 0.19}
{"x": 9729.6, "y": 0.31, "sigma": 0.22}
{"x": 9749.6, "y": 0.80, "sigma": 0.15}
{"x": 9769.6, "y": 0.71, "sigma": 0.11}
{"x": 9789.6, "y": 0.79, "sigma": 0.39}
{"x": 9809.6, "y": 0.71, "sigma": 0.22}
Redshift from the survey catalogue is 0.113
